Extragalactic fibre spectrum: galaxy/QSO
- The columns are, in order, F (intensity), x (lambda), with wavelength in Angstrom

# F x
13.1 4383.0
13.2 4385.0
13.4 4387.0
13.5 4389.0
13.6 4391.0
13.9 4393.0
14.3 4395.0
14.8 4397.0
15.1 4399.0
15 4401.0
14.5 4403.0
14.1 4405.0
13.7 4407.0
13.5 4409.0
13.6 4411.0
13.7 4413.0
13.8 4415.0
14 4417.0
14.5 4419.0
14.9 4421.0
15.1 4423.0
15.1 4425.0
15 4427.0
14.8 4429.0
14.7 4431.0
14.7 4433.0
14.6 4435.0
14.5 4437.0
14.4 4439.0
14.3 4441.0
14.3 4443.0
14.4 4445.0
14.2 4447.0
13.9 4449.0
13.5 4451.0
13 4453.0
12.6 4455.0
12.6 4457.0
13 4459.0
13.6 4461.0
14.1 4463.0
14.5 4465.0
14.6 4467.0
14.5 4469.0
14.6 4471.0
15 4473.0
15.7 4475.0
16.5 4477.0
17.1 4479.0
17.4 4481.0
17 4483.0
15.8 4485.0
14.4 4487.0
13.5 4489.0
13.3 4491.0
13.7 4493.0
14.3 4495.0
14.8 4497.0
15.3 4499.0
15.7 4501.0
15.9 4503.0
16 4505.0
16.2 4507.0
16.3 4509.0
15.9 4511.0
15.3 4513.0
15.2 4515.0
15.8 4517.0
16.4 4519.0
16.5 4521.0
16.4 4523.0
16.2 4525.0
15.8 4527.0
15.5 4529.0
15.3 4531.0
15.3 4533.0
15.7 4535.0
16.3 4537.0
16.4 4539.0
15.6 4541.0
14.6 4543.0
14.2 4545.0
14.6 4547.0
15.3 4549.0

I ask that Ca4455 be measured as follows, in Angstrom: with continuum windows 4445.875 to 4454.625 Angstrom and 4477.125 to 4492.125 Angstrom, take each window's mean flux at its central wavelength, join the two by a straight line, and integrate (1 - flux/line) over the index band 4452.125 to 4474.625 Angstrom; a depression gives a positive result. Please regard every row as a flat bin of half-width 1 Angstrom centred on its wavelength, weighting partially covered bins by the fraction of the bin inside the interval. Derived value 0.7 Angstrom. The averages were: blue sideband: 13.6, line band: 13.9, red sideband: 15.5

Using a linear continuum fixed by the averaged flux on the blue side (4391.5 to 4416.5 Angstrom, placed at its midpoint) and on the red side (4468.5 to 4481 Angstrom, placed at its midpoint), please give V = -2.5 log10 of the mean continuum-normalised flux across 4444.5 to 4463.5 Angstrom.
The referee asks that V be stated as 0.14 mag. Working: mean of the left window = 14.2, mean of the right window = 15.8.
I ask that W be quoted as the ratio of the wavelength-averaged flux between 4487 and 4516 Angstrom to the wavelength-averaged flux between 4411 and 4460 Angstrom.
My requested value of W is 1.1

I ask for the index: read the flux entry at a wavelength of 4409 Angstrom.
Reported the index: 13.5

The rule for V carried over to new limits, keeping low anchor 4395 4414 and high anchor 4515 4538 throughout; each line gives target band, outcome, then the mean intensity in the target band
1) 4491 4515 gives 0.02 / 15.3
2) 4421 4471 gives 0.04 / 14.2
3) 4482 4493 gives 0.05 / 14.7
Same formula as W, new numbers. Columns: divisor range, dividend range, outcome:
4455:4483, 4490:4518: 1.03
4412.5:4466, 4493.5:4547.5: 1.10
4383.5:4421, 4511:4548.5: 1.11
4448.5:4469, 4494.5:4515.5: 1.15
